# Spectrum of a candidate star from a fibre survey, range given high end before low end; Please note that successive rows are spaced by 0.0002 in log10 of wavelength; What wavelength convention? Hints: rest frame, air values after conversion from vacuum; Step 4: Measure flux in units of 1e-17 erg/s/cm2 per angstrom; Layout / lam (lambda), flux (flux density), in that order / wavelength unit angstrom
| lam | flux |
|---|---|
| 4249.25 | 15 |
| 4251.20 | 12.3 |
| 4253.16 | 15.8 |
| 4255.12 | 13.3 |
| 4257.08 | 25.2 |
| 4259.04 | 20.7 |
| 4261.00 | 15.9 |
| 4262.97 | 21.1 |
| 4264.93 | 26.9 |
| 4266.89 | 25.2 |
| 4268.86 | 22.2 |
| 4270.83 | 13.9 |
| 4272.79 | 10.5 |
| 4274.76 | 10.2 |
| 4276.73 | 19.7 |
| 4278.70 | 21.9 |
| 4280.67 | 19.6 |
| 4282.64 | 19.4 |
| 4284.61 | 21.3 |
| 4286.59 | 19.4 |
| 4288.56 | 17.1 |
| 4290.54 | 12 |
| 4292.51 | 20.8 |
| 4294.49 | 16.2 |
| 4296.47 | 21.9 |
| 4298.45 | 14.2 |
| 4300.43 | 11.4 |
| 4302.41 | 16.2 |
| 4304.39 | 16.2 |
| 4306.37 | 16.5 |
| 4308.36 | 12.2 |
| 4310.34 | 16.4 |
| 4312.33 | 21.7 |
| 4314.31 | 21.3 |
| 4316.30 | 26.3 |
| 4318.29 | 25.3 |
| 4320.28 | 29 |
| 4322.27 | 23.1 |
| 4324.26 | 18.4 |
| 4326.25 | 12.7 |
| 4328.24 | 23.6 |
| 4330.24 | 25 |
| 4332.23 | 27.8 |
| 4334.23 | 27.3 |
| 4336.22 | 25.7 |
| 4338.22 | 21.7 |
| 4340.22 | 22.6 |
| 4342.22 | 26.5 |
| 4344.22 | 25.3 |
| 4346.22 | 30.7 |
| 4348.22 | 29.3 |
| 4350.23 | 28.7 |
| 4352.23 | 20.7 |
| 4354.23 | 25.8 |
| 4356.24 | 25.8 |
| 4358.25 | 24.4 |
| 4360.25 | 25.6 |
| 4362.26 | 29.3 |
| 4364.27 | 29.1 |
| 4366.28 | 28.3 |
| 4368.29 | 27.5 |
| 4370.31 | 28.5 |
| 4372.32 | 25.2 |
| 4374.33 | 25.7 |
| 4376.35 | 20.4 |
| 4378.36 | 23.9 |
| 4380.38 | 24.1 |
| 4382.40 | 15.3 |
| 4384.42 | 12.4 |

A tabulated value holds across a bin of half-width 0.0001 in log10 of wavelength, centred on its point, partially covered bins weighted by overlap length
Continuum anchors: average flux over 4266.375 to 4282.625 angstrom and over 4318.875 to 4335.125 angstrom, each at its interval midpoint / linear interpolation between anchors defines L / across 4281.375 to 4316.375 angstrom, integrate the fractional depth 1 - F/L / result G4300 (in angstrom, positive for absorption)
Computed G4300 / 4.7 angstrom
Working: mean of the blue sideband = 17.8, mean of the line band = 17.6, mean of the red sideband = 23.4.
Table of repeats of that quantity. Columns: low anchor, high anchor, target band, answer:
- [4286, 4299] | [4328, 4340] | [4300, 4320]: 1.85 angstrom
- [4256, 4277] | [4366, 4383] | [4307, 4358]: -2.93 angstrom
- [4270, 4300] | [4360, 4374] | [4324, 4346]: -0.15 angstrom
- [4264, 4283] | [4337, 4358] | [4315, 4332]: 0.23 angstrom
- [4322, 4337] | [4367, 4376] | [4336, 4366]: -1.81 angstrom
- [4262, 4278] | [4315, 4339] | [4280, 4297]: 1.55 angstrom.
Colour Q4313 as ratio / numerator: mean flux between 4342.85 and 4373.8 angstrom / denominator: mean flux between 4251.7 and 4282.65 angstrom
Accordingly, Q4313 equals 1.4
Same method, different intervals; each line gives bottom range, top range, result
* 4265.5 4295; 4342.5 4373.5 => 1.49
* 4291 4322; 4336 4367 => 1.38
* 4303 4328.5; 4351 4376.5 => 1.30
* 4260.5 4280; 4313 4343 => 1.26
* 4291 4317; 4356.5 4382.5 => 1.45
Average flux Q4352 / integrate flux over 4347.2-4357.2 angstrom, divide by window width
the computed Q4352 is 26.1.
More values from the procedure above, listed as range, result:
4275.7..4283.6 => 20.1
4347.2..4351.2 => 29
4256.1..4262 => 20.6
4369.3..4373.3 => 26.9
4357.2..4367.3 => 27.3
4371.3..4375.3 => 25.5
